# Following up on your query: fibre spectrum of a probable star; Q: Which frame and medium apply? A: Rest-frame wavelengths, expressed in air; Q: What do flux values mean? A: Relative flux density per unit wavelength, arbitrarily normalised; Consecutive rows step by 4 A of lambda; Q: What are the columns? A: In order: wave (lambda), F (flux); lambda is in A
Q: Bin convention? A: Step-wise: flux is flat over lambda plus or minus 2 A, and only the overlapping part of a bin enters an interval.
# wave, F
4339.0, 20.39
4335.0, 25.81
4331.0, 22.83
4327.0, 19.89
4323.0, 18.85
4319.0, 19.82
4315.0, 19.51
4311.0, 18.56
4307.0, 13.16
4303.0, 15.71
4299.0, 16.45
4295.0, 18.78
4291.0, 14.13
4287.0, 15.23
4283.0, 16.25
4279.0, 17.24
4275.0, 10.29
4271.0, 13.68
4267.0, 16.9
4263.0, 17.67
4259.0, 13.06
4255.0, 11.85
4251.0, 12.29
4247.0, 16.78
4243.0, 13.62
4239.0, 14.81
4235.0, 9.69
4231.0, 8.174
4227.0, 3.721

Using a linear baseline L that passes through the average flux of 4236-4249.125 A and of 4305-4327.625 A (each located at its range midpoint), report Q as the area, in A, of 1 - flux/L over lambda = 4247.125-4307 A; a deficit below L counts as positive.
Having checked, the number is 4.9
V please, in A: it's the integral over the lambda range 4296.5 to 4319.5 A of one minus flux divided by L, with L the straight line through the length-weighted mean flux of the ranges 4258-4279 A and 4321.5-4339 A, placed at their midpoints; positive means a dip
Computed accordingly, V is 2.6 A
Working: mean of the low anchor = 14.7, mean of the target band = 17.1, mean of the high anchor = 21.8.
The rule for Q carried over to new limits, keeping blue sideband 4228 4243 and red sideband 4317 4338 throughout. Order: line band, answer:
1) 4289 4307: 2.05 A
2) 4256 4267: -1.20 A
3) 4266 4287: 0.93 A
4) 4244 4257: -1.27 A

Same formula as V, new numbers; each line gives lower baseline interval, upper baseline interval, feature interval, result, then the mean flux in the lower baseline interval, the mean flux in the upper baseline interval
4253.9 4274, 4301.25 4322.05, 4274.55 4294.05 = 0.7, 14.5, 17.4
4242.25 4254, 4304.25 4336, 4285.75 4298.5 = 0.9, 14.1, 19.5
